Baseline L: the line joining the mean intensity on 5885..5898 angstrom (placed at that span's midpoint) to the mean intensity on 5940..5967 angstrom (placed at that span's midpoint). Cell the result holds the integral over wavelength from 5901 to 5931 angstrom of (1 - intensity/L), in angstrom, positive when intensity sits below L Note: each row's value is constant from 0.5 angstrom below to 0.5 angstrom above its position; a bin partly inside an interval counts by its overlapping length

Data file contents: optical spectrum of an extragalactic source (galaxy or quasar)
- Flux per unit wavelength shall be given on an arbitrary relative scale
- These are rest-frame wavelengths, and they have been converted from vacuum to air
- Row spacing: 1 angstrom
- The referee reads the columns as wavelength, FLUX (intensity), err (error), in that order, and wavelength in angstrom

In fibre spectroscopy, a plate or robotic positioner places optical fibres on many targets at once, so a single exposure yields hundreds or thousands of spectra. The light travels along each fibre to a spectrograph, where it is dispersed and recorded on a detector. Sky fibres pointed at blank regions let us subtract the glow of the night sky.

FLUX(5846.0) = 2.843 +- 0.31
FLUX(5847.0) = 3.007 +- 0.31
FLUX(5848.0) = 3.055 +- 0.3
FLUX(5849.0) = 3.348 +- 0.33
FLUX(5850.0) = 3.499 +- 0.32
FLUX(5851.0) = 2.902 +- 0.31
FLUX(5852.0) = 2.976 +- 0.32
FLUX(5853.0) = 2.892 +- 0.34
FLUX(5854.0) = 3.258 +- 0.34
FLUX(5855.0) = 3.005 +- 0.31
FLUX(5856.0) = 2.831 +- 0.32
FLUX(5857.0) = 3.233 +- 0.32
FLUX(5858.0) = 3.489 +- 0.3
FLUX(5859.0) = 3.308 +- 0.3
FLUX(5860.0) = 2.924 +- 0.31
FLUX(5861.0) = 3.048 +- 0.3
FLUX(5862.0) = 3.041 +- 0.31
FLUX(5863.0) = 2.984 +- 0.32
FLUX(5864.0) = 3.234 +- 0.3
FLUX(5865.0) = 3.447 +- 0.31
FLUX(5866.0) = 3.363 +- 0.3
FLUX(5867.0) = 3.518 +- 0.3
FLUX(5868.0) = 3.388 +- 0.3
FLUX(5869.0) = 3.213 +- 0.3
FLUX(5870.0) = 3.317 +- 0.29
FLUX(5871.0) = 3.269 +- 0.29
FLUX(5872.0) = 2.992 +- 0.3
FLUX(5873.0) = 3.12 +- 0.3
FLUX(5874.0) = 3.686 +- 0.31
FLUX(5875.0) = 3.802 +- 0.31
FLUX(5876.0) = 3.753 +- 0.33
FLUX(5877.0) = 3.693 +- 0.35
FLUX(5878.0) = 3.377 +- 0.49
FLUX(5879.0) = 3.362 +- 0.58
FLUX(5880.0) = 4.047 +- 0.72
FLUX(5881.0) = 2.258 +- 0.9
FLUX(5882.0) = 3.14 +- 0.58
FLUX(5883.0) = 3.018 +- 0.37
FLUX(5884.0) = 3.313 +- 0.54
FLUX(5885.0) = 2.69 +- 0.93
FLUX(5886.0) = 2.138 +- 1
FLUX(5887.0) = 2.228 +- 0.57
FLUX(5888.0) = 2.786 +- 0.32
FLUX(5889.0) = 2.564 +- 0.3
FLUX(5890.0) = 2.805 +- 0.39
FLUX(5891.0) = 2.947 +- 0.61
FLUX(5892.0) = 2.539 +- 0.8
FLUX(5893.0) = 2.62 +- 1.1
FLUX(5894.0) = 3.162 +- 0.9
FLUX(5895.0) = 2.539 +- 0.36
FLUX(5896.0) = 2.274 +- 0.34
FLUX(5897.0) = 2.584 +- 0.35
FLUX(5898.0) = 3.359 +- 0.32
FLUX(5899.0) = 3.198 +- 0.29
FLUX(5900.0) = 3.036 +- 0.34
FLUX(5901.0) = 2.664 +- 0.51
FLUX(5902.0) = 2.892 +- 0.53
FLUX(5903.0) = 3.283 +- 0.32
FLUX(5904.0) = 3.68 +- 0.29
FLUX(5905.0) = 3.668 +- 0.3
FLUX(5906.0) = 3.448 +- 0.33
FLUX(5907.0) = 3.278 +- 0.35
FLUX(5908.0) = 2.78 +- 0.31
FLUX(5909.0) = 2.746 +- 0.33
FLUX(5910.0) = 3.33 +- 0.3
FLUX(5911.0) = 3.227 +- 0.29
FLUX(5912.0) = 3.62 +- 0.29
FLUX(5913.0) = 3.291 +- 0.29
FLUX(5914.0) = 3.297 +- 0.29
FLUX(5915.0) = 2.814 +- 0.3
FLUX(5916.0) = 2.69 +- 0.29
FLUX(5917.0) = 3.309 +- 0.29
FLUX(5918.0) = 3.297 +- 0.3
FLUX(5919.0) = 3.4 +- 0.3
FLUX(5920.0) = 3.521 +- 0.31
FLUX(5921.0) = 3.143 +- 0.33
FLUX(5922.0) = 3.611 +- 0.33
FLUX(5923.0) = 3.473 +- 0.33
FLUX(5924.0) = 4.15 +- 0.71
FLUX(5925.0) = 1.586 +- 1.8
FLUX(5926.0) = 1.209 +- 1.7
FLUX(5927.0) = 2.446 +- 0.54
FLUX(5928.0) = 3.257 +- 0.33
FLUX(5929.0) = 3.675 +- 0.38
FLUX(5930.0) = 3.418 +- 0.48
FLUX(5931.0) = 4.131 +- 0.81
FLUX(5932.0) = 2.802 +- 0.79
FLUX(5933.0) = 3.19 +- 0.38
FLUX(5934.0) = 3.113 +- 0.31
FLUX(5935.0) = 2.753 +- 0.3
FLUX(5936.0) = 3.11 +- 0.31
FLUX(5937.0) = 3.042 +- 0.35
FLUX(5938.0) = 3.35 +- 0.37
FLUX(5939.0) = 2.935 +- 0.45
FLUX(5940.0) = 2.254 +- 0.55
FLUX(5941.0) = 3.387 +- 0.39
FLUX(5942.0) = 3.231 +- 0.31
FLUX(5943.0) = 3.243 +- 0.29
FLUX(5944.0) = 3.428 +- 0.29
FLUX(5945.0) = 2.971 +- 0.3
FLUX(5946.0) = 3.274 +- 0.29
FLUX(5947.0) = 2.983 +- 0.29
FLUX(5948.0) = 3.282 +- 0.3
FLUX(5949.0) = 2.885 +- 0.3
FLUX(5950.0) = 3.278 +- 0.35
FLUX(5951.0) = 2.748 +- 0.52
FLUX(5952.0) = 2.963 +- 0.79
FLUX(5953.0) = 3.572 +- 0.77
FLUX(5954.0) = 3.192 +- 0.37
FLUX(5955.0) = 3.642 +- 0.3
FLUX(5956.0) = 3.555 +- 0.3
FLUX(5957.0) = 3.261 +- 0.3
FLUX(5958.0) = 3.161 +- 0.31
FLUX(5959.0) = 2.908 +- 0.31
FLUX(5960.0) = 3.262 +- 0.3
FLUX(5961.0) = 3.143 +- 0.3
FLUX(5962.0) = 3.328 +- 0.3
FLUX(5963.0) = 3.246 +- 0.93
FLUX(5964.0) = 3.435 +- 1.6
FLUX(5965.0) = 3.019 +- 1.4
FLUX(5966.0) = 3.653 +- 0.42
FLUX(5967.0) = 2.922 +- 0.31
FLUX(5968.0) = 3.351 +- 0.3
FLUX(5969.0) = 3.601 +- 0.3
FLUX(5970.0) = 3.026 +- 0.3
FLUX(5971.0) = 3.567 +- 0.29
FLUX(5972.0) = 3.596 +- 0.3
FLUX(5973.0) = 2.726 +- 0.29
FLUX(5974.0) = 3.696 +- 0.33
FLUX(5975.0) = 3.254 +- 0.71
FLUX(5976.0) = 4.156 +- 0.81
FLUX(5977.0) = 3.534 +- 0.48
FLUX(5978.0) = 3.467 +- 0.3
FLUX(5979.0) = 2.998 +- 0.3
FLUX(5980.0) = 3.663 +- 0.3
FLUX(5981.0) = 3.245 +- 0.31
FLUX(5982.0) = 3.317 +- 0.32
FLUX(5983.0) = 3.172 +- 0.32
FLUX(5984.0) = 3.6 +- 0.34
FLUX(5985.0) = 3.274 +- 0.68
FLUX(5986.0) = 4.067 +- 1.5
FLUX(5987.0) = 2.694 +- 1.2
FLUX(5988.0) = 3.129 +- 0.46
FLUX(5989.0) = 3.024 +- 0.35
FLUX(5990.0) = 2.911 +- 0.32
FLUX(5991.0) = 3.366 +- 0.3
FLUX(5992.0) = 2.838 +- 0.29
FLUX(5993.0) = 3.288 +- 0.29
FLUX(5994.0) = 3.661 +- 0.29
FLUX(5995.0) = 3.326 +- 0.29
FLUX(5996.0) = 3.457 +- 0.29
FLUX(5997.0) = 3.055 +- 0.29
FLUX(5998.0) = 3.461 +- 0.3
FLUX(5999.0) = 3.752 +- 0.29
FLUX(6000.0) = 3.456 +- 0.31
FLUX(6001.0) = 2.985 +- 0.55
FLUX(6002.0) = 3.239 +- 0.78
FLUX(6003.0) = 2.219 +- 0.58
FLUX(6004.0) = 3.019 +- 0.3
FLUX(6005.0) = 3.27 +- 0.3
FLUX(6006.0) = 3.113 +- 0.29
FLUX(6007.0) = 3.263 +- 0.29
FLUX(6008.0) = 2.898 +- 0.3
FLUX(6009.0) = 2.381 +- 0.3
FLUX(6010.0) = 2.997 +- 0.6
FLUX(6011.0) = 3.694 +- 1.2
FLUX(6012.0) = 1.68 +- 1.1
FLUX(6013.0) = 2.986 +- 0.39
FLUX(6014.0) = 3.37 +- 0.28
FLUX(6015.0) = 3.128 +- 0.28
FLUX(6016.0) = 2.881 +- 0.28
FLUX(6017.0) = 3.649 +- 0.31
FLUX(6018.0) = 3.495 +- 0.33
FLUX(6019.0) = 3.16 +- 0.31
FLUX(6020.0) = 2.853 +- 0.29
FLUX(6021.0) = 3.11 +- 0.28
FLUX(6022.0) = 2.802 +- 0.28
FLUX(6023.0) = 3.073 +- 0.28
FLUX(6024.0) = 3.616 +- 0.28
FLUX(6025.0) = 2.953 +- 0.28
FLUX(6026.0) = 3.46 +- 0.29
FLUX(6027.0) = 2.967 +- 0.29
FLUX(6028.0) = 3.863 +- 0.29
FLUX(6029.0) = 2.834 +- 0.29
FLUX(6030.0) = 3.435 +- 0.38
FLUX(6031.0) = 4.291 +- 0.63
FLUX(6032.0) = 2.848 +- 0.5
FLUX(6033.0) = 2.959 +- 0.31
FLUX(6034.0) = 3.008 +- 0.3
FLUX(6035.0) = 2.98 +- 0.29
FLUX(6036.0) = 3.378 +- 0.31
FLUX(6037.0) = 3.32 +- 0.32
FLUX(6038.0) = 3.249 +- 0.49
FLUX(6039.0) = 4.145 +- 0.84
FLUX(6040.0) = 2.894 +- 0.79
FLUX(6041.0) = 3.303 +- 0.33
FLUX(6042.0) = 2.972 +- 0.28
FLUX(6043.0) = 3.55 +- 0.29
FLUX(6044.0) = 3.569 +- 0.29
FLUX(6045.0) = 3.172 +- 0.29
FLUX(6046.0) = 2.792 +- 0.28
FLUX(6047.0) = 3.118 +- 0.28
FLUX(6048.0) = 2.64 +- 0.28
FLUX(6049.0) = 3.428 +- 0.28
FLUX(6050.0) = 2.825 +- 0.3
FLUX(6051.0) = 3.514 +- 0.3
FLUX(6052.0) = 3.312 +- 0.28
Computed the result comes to -3.2 angstrom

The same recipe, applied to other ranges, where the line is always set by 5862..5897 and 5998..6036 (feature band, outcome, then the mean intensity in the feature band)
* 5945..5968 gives -0.79 angstrom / 3.21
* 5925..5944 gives 0.57 angstrom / 3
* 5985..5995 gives -0.34 angstrom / 3.23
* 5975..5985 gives -1.04 angstrom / 3.44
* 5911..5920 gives -0.43 angstrom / 3.23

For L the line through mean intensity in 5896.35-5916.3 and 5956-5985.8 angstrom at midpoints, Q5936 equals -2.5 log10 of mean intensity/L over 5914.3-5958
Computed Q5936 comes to 0.04 mag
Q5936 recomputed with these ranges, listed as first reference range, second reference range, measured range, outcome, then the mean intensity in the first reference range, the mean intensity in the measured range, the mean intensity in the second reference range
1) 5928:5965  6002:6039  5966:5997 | -0.055 mag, 3.2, 3.33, 3.13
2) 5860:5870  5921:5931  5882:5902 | 0.139 mag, 3.24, 2.77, 3.05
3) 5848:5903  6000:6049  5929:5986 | -0.052 mag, 3.08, 3.27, 3.14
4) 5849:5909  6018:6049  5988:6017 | 0.030 mag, 3.1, 3.11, 3.22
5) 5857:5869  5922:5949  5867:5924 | 0.012 mag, 3.25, 3.13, 3.07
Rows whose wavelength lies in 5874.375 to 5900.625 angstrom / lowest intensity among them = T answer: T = 2.138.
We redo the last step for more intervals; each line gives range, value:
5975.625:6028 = 1.68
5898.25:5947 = 1.209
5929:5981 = 2.254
